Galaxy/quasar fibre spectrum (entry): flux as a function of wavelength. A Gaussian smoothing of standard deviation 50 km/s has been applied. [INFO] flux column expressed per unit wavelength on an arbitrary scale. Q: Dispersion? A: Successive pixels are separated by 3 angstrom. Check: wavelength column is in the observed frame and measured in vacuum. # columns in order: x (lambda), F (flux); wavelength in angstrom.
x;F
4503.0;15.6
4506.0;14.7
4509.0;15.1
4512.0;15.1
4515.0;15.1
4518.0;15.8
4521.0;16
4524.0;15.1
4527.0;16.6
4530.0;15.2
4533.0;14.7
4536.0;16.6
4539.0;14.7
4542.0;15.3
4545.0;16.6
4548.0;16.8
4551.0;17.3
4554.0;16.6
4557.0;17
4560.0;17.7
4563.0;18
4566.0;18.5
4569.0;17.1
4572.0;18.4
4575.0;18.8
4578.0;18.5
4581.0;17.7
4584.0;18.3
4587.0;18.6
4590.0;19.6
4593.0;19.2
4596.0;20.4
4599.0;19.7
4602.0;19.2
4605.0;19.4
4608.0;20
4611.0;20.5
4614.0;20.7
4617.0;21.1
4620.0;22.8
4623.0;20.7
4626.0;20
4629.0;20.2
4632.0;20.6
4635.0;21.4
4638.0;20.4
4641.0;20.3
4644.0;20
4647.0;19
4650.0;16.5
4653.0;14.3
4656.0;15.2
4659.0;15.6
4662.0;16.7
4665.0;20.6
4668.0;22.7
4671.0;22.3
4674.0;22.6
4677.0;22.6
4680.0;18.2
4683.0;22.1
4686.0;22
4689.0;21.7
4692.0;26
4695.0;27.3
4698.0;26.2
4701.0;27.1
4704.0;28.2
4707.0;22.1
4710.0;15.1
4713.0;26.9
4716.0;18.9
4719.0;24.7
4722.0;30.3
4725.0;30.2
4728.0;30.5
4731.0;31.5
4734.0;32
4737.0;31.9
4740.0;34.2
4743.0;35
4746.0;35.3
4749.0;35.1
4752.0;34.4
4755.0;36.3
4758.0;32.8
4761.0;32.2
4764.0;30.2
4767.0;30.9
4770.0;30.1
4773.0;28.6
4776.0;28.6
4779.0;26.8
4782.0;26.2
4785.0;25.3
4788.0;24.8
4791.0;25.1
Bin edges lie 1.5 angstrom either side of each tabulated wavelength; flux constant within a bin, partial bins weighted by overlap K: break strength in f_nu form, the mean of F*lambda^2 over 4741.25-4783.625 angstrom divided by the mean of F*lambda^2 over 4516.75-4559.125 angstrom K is 2.17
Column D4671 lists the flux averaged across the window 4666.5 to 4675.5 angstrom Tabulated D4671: 22.5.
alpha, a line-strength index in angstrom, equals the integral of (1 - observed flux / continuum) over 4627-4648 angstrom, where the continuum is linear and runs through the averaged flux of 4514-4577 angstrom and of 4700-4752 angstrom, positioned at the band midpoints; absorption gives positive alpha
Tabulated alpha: 2.37 angstrom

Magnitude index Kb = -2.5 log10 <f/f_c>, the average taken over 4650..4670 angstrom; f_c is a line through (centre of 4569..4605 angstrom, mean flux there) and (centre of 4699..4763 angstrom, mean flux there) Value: 0.359 mag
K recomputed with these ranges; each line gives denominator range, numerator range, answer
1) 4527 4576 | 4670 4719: 1.46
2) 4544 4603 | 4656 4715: 1.28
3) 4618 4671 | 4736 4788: 1.70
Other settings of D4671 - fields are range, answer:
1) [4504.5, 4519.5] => 15.2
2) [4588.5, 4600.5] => 19.7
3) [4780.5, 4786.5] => 25.8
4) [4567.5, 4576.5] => 18.1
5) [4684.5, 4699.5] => 24.6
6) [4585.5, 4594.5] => 19.1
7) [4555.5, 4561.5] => 17.3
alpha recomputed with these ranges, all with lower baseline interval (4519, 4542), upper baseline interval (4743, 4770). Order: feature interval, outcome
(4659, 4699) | 7.6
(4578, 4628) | 3.3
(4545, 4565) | 0.3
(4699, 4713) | 2.7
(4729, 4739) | -0.1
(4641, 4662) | 6.7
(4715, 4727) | 1.6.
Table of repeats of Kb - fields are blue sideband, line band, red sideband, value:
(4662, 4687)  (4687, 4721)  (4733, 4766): 0.08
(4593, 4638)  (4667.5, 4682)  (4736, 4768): 0.20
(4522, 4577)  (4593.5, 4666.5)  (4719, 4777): 0.17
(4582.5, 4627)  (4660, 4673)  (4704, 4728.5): 0.11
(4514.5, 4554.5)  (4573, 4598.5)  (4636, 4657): -0.12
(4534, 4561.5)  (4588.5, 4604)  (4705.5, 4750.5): 0.01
